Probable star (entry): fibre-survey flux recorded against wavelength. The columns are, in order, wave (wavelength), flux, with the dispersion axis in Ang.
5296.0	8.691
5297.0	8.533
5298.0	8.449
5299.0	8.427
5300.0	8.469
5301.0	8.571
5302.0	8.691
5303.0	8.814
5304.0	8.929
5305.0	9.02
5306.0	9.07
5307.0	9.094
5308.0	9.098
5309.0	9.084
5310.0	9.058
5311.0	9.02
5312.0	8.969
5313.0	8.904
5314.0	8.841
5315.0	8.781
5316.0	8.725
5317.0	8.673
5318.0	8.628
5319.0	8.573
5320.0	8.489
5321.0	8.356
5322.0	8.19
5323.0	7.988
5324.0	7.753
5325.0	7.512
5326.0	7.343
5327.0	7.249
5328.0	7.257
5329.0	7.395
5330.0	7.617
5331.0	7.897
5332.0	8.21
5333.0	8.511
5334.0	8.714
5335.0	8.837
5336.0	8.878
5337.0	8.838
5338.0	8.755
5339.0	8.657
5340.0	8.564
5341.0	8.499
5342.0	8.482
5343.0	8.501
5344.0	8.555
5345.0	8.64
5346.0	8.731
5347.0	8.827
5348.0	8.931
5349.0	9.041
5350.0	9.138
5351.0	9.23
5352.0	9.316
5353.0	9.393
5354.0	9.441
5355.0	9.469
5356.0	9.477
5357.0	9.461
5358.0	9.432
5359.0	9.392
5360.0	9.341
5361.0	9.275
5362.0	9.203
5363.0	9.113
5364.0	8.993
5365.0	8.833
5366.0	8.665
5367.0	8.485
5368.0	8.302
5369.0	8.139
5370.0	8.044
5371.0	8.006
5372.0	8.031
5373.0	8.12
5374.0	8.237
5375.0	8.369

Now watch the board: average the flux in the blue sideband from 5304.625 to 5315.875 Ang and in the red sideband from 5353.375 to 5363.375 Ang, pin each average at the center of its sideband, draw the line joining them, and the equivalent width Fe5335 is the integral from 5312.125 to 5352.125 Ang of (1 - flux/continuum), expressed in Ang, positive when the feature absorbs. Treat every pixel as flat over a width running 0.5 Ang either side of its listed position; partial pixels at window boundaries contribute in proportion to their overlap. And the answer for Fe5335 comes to 3.1 Ang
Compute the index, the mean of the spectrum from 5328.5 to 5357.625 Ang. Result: 8.76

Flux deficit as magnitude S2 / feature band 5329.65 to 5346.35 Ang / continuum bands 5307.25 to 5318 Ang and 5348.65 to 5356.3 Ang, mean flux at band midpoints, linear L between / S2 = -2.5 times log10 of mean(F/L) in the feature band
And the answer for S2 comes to 0.08 mag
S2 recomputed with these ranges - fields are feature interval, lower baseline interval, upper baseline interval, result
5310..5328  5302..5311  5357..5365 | 0.09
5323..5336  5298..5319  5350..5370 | 0.13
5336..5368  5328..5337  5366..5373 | -0.10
